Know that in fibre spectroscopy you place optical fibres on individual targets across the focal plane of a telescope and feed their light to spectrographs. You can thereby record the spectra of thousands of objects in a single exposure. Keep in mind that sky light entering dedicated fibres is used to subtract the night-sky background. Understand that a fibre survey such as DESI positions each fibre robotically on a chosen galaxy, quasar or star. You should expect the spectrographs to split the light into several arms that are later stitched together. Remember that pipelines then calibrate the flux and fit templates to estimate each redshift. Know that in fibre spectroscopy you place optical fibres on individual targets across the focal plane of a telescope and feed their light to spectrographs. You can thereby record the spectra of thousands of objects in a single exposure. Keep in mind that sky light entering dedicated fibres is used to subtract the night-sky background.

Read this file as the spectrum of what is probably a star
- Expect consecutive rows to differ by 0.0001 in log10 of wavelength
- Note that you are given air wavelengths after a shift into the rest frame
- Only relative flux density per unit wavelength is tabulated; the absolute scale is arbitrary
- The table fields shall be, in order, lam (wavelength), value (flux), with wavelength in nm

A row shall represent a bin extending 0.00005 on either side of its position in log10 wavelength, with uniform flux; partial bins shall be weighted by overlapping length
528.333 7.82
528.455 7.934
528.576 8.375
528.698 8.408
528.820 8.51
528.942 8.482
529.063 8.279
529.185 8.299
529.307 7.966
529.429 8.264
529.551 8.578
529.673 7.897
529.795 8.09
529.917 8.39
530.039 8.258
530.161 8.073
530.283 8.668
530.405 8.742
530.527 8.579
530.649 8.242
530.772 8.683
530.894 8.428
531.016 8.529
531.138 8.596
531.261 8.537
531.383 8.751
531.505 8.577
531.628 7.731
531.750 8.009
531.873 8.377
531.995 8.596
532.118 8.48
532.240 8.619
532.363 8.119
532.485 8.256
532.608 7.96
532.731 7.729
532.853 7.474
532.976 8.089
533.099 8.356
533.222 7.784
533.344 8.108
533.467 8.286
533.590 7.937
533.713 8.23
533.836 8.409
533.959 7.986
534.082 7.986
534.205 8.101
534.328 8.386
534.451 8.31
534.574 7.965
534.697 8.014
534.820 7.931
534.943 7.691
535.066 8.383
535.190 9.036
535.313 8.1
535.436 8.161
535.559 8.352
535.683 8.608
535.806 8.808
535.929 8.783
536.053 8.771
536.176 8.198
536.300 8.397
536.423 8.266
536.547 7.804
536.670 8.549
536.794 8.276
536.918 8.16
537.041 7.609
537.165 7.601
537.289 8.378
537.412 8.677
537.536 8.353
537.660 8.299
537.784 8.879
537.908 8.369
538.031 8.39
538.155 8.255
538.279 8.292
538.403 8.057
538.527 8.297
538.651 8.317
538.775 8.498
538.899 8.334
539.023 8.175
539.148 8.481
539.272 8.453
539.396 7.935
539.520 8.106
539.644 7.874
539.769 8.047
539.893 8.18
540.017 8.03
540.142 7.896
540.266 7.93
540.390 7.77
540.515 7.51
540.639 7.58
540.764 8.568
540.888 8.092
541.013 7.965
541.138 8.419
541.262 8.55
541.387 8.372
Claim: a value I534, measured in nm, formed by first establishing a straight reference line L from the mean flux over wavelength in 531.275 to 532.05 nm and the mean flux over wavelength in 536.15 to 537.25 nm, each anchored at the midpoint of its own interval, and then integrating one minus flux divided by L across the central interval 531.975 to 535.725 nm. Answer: 0.03 nm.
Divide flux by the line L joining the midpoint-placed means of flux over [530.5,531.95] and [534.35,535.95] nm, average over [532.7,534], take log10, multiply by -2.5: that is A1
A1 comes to 0.04 mag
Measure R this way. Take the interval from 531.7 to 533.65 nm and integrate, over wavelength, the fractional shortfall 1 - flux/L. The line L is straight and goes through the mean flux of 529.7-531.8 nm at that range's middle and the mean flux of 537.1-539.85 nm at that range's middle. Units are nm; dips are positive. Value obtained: 0.05 nm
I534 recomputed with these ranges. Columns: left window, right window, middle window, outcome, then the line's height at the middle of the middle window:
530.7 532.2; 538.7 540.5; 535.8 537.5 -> -0.01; 8.23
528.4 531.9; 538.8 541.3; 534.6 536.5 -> -0.03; 8.21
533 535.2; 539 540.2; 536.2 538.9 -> -0.05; 8.12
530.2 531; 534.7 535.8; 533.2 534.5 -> 0.03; 8.37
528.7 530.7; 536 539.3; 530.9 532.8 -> 0.00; 8.33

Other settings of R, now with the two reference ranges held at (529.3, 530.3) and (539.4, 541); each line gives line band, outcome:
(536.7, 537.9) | -0.03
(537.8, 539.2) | -0.06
